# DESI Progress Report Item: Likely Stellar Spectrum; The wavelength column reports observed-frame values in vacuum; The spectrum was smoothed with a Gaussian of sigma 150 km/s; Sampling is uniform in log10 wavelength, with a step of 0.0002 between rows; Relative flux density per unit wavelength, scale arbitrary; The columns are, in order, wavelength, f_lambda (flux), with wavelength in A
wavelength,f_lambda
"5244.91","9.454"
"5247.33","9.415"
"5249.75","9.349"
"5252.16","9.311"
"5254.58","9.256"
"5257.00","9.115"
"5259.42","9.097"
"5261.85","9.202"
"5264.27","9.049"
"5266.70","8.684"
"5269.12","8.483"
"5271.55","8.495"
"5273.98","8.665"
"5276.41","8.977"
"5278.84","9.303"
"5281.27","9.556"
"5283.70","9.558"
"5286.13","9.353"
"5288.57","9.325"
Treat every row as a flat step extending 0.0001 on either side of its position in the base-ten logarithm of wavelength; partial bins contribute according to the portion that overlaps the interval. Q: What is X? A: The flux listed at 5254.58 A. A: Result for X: 9.256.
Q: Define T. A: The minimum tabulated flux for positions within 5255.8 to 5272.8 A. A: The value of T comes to 8.483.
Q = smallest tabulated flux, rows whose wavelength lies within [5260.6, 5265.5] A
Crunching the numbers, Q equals 9.049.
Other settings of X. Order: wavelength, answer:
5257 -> 9.115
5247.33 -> 9.415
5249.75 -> 9.349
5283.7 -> 9.558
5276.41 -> 8.977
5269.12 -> 8.483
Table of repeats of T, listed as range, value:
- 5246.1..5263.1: 9.097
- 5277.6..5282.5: 9.303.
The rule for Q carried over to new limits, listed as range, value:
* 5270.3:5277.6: 8.495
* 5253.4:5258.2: 9.115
